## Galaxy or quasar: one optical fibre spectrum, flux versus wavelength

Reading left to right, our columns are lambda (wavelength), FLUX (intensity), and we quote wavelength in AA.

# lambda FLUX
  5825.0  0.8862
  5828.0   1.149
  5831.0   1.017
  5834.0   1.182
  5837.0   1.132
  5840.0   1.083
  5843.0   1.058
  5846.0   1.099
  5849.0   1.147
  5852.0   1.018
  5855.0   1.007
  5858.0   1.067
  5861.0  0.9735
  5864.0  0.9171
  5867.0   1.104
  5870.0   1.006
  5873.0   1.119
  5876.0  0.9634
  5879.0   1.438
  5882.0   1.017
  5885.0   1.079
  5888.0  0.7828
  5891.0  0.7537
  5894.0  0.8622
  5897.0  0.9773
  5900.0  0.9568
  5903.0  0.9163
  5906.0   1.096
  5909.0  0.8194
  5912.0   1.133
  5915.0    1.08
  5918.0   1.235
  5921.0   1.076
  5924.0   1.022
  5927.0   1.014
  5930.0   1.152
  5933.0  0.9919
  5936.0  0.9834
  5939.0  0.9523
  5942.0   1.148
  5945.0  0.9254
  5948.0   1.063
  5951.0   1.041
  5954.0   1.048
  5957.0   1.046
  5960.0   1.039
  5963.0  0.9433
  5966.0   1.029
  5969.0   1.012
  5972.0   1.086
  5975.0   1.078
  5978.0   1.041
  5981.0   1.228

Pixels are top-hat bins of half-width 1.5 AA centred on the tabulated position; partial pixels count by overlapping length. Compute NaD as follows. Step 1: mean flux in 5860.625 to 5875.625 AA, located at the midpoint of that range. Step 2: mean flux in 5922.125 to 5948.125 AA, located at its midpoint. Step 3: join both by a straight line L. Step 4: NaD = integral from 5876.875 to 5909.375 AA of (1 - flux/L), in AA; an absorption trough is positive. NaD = 1.5 AA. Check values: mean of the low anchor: 1.02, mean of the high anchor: 1.03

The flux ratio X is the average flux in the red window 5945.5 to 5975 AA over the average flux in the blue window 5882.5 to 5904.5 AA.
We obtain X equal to 1.14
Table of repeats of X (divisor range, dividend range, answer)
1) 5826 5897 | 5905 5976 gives 1.00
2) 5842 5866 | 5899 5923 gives 1.00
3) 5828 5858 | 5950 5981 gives 0.96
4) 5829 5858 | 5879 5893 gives 0.89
